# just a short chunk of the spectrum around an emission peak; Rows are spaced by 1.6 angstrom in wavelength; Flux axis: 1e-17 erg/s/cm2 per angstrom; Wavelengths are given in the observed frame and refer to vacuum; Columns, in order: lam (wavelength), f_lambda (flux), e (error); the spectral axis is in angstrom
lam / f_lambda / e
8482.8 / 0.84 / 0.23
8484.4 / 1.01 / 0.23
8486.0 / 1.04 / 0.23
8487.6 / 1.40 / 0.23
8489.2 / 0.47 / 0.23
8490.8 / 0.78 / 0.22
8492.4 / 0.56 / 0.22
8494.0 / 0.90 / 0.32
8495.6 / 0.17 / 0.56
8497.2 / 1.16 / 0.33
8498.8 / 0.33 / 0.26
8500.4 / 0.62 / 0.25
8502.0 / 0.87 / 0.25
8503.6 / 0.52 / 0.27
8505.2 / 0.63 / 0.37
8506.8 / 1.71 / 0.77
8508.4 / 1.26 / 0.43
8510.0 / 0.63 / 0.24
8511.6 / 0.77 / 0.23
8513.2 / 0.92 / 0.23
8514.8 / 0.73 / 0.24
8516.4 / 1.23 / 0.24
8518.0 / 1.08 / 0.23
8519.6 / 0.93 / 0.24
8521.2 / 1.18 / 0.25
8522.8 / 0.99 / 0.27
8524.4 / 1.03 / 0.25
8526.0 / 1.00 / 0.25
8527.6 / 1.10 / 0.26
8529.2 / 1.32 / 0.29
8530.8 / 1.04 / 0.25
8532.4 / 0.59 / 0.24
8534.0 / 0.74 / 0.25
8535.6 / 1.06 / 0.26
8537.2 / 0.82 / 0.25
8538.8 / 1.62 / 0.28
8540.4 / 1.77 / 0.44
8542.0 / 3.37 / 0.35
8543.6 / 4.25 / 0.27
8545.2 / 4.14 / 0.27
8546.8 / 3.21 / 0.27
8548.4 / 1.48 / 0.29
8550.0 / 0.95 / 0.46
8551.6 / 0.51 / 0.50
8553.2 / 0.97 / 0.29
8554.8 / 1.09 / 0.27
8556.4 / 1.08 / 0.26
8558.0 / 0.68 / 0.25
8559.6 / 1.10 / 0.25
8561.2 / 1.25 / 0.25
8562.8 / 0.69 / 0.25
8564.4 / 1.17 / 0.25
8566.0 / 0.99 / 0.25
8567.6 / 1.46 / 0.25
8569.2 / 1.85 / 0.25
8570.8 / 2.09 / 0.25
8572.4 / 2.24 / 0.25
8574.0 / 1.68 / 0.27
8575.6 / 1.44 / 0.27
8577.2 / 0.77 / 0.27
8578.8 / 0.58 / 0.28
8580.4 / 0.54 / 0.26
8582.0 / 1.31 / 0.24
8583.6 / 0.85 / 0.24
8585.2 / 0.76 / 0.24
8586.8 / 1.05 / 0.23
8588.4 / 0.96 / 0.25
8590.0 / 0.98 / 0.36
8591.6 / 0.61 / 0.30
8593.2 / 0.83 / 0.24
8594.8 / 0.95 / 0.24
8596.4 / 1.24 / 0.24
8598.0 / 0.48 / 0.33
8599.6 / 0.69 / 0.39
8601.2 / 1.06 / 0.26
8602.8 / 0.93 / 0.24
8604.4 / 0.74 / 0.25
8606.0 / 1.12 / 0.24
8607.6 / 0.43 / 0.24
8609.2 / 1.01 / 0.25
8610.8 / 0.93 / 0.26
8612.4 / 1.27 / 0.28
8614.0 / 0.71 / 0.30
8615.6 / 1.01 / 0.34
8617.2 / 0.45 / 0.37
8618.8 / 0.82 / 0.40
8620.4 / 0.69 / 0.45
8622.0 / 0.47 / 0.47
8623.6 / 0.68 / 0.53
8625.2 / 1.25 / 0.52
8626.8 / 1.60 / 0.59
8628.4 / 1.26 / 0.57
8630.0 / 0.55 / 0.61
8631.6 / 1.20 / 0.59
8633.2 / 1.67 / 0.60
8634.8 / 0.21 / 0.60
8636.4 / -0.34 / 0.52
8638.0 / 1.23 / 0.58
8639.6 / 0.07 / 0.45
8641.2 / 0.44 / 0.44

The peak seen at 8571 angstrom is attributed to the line [N II] 6583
